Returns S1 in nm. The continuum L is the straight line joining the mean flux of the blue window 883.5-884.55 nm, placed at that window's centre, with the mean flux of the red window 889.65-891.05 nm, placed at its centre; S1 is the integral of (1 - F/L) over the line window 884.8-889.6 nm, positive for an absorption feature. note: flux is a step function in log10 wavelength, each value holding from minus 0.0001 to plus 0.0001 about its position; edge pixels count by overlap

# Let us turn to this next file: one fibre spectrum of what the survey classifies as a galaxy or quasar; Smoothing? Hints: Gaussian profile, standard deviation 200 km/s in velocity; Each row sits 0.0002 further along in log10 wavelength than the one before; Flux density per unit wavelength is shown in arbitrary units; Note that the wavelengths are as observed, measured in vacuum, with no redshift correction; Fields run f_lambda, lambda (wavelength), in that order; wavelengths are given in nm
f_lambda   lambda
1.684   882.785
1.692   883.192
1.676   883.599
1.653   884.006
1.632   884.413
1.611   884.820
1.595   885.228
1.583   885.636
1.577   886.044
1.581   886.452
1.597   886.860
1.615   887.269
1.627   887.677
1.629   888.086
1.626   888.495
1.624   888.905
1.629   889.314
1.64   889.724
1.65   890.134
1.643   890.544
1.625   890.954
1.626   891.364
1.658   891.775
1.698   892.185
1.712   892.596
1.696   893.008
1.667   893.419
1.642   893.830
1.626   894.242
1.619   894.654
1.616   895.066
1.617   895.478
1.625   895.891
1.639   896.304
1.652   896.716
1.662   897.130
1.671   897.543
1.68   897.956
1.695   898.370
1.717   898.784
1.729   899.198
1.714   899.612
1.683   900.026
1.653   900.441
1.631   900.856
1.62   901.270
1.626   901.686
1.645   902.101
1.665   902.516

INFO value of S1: 0.112 nm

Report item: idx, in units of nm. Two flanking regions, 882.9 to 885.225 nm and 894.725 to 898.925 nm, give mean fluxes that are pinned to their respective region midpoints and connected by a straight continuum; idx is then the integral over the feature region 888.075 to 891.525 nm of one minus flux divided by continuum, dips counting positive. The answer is 0.039 nm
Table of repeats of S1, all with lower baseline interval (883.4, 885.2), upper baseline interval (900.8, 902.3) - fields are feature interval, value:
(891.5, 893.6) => -0.064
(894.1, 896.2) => 0.016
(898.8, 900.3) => -0.069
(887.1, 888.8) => 0.013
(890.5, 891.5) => 0.003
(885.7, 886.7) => 0.035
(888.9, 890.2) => 0.000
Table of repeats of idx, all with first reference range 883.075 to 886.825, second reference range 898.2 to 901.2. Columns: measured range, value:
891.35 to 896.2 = 0.024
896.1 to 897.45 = 0.016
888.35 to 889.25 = 0.006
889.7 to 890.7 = -0.001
